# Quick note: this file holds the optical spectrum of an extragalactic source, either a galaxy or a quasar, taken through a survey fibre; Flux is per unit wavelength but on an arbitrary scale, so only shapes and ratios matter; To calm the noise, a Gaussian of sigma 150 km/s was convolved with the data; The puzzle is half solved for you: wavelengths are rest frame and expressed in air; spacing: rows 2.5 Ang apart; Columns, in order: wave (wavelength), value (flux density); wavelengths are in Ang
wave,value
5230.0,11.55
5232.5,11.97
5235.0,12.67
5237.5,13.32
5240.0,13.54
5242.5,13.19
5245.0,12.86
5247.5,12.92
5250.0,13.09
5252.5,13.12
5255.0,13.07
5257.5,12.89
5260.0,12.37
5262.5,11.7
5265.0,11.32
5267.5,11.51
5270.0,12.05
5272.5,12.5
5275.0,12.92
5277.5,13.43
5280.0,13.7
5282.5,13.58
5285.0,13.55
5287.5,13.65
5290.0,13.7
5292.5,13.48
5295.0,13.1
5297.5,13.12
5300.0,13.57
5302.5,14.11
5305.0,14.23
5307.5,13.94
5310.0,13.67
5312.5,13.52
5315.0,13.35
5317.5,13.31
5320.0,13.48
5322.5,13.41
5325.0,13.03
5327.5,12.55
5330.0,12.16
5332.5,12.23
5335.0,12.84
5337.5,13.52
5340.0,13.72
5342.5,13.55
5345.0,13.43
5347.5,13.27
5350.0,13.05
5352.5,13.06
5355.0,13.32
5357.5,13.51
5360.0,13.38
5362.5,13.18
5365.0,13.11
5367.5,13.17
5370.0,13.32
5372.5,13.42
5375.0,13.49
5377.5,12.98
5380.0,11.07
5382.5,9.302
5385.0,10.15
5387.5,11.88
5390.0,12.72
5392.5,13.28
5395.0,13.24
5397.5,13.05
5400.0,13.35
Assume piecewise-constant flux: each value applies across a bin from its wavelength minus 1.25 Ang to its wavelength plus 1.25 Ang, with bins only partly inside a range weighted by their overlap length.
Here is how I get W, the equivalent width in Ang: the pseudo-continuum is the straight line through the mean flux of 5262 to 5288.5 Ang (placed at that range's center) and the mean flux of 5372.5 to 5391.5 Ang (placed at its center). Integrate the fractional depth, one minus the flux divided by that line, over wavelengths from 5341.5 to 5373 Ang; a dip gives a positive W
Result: -3.34 Ang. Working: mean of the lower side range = 12.7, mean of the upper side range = 11.8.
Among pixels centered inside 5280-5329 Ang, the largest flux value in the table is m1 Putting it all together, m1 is 14.23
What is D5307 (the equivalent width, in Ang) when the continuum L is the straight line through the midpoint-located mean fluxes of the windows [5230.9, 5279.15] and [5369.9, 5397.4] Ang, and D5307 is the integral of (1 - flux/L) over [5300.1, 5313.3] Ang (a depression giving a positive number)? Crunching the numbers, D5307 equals -1.5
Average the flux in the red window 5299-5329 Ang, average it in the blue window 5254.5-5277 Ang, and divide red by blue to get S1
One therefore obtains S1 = 1.1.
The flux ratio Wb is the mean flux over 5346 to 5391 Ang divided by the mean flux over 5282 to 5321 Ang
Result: 0.93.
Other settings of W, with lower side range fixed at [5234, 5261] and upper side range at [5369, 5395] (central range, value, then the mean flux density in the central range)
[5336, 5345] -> -0.8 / 13.6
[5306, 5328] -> -1.4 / 13.4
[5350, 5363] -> -1.0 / 13.3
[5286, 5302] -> -0.9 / 13.5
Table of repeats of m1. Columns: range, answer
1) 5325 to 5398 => 13.72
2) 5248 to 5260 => 13.12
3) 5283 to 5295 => 13.7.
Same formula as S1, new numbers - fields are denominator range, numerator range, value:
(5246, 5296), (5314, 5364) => 1.02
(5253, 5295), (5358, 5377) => 1.03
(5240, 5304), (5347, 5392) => 0.97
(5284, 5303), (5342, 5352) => 0.98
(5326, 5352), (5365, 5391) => 0.94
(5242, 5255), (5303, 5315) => 1.06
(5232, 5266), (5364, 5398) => 0.97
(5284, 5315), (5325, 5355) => 0.96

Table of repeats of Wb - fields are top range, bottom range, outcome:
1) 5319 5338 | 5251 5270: 1.05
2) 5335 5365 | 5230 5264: 1.04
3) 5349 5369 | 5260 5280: 1.07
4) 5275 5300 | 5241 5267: 1.07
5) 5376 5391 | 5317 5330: 0.87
